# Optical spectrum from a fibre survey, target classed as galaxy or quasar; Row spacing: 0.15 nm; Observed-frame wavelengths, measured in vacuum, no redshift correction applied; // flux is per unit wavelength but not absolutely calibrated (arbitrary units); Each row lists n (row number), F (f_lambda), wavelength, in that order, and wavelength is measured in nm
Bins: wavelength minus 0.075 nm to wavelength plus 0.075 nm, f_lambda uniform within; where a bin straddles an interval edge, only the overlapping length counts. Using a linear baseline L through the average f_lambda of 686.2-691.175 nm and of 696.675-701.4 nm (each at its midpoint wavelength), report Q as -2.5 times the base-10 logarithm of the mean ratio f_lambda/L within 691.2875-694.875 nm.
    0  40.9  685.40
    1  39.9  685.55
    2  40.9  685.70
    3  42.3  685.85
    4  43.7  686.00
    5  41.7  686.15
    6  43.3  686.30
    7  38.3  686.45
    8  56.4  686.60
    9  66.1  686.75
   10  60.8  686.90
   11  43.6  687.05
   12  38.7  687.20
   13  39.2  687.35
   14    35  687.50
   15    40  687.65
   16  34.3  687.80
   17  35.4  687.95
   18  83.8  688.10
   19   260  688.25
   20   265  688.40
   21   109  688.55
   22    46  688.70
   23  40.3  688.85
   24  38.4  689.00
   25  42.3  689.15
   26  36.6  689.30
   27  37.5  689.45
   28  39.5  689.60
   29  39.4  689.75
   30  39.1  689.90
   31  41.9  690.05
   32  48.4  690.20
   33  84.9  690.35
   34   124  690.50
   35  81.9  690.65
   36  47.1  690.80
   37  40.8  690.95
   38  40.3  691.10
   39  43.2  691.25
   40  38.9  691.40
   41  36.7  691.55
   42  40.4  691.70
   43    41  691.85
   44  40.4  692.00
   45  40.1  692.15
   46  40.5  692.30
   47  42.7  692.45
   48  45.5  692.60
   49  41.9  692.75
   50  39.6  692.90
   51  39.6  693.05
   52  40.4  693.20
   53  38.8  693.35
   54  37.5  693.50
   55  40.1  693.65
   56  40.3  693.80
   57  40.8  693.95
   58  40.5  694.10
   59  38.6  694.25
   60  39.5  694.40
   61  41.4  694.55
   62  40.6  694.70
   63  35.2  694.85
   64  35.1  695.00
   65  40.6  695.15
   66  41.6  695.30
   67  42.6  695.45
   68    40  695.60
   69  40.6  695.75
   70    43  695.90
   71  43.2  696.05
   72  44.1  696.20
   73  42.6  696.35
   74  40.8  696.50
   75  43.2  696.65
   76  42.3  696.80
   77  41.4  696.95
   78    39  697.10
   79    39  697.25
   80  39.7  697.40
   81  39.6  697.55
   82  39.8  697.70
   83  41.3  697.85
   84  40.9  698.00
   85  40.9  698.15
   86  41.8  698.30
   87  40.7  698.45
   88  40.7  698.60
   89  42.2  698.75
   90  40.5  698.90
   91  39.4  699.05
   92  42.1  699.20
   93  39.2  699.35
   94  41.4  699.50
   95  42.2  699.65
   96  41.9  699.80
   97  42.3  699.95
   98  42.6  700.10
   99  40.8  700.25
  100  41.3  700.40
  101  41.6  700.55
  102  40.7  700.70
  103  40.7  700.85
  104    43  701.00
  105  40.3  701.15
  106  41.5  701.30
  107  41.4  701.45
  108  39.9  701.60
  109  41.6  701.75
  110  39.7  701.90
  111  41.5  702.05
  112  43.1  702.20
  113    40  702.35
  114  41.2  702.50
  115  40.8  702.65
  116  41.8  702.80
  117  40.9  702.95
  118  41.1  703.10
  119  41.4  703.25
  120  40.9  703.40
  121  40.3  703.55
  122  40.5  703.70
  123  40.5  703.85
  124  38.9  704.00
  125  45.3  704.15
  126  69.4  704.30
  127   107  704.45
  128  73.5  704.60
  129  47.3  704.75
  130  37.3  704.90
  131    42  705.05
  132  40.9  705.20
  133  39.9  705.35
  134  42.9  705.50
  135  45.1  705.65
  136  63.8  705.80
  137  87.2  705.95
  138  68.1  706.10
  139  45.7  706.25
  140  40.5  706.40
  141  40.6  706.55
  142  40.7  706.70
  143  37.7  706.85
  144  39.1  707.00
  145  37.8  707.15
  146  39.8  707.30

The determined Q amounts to 0.326 mag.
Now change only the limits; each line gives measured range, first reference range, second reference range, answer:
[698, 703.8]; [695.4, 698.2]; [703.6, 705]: 0.18 mag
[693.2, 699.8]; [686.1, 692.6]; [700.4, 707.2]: 0.28 mag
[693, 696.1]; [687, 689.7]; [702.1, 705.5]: 0.46 mag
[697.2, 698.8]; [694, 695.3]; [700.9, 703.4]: -0.01 mag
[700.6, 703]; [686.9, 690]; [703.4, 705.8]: 0.28 mag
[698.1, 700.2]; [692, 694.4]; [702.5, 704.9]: 0.10 mag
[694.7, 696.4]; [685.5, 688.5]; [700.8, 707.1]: 0.37 mag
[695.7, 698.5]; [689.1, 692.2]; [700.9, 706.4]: 0.17 mag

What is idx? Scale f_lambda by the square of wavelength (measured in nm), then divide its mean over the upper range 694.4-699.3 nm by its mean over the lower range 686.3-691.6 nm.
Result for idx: 0.67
